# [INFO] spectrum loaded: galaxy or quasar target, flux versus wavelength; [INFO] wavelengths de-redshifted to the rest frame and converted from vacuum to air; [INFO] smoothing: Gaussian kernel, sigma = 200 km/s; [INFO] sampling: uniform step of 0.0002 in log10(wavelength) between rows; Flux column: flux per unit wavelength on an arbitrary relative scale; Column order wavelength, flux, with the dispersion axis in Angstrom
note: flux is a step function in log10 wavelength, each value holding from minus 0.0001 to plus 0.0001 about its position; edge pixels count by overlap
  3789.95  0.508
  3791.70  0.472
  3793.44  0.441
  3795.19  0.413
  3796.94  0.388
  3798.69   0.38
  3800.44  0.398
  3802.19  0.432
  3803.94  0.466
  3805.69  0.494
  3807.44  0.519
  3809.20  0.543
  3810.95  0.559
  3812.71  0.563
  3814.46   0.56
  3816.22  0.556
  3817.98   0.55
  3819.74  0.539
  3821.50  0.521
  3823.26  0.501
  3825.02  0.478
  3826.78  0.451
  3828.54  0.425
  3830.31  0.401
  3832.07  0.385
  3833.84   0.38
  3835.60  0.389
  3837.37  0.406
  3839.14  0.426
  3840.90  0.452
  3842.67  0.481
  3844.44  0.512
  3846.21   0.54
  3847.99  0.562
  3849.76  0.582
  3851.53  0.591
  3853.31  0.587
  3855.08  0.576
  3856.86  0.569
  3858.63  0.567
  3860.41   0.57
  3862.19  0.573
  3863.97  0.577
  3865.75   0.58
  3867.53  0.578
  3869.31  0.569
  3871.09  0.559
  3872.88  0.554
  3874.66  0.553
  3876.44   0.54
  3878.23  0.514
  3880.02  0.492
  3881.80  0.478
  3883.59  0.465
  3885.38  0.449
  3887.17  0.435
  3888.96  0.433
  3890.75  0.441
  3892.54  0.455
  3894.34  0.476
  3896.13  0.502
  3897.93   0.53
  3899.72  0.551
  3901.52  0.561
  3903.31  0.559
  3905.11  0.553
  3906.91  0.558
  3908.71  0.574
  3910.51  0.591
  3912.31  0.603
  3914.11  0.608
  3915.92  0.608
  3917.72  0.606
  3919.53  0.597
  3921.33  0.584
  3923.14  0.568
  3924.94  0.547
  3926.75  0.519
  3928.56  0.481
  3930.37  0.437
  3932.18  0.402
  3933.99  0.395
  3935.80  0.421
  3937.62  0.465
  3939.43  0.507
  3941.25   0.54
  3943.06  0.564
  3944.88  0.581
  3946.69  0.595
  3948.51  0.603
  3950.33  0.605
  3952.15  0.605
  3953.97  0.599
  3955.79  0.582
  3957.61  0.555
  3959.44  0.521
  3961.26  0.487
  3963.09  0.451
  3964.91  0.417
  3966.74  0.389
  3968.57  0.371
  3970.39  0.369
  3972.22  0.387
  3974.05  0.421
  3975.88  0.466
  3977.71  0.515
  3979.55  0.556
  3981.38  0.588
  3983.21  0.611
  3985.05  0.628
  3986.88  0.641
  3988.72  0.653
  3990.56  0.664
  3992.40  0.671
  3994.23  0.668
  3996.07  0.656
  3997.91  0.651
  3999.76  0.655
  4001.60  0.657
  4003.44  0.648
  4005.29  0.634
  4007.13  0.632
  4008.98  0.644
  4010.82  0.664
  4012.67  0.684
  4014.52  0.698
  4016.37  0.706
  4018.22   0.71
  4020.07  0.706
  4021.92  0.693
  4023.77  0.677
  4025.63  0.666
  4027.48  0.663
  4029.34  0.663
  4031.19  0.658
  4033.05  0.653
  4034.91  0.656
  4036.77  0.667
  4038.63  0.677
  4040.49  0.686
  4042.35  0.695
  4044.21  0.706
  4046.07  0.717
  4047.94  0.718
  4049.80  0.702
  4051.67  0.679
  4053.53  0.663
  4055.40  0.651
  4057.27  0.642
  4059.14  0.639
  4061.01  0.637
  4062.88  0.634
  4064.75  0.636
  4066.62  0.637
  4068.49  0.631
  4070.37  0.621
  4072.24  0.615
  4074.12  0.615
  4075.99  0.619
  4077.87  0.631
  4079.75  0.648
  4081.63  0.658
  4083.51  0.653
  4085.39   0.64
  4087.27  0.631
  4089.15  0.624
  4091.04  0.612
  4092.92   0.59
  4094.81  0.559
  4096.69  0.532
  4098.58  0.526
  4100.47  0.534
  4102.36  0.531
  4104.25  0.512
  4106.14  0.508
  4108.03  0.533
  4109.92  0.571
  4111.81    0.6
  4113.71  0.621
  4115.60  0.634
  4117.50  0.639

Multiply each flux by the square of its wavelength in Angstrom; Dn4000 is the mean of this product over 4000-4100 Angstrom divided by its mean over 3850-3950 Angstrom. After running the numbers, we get 1.3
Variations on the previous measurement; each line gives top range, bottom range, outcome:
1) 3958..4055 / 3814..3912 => 1.29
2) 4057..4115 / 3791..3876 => 1.35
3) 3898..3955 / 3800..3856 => 1.16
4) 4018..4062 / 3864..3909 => 1.41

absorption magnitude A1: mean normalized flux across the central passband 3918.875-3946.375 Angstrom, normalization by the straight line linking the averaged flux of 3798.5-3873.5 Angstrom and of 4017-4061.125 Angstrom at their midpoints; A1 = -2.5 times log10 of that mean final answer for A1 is 0.16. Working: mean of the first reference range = 0.511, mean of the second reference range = 0.677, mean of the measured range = 0.508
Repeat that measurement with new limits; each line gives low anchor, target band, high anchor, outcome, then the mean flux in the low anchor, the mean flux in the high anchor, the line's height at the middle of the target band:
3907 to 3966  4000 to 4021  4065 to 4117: -0.184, 0.538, 0.597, 0.566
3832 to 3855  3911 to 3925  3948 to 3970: -0.178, 0.491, 0.51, 0.503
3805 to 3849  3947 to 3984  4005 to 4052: 0.219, 0.488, 0.68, 0.62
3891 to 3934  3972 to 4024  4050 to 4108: -0.098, 0.538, 0.61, 0.575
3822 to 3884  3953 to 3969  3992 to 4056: 0.245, 0.511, 0.674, 0.614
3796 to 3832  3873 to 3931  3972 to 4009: 0.034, 0.484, 0.605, 0.544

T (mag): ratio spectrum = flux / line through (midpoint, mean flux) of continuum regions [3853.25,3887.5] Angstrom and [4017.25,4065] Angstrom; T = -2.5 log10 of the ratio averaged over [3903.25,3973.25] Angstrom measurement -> 0.13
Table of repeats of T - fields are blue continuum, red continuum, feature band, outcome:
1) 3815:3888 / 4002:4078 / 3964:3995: 0.16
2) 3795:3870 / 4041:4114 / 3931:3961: 0.05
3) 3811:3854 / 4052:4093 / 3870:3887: 0.02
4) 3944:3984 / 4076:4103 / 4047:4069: -0.14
